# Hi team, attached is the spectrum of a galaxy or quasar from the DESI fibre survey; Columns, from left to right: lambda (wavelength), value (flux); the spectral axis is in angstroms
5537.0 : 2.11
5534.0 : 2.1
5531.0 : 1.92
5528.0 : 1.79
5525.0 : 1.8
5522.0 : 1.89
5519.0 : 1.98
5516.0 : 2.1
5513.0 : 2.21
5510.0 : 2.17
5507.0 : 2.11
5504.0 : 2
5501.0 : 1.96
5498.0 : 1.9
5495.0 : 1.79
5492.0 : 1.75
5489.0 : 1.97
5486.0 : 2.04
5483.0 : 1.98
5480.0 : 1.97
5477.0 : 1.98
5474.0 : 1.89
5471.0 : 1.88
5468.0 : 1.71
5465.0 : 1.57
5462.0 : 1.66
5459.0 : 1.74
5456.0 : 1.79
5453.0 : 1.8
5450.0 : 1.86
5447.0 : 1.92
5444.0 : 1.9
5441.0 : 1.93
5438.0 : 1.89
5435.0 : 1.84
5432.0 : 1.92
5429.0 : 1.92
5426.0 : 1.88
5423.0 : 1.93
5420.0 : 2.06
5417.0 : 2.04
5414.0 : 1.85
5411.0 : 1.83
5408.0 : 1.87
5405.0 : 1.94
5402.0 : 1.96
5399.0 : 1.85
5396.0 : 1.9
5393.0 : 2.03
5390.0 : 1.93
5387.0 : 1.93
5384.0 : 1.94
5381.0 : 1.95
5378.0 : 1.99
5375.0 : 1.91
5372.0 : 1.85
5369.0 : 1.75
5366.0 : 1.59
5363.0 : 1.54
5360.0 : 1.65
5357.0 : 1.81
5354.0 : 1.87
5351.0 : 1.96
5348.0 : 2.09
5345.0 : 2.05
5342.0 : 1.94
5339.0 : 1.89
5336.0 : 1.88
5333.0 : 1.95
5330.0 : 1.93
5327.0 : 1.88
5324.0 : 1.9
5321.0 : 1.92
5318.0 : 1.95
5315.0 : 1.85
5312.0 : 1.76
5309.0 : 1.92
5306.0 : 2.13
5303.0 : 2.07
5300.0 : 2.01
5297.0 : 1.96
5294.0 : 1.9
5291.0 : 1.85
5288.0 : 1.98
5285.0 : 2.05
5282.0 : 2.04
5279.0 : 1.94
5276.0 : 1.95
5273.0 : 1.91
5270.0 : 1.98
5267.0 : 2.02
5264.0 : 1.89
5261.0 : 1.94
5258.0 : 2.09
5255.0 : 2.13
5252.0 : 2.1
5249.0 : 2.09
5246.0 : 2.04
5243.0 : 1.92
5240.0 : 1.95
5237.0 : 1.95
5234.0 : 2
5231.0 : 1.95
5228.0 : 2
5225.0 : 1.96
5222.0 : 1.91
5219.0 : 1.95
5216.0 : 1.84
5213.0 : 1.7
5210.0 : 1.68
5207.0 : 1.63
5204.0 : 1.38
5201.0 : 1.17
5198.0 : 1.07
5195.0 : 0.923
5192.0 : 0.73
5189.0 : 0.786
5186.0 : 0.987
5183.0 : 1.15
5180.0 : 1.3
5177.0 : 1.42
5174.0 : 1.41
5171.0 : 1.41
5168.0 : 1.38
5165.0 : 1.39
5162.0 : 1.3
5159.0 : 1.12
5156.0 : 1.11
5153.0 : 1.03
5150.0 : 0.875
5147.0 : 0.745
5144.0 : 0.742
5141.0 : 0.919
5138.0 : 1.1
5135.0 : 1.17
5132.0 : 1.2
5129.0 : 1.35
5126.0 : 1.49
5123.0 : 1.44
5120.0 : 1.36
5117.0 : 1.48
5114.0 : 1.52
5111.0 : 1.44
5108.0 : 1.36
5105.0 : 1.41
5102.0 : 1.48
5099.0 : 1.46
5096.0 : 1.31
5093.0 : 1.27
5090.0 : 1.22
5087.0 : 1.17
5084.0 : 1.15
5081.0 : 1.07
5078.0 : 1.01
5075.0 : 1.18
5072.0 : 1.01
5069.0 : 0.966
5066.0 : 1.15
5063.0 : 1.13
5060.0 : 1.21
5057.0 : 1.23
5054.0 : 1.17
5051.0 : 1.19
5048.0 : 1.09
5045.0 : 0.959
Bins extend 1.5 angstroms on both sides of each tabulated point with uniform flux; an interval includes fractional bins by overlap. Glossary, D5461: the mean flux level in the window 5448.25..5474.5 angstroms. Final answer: 1.76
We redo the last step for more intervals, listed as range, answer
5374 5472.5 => 1.88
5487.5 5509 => 1.93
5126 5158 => 1.05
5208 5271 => 1.95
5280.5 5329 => 1.95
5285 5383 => 1.9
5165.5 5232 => 1.44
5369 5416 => 1.91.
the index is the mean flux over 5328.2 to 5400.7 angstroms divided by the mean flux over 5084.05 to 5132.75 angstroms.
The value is 1.38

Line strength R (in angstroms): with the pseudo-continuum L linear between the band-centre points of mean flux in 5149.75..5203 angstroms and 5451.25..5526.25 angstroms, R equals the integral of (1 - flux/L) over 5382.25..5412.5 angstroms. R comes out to -4.2 angstroms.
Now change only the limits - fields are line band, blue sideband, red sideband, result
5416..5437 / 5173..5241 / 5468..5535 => -1.1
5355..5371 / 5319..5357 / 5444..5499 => 2.0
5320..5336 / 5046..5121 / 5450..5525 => -2.6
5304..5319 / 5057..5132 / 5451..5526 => -2.8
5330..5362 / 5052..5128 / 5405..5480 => -3.8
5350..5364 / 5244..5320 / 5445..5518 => 1.3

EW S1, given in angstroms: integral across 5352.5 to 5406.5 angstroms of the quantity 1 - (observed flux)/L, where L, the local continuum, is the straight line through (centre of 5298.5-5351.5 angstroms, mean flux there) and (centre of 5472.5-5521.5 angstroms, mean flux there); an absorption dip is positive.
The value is 2.9 angstroms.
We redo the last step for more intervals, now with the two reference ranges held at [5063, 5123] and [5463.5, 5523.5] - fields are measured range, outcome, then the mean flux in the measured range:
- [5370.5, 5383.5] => -1.34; 1.93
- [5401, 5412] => -0.65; 1.9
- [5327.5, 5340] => -1.78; 1.91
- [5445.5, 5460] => 0.38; 1.82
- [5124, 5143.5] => 2.12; 1.19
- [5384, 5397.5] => -1.36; 1.95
